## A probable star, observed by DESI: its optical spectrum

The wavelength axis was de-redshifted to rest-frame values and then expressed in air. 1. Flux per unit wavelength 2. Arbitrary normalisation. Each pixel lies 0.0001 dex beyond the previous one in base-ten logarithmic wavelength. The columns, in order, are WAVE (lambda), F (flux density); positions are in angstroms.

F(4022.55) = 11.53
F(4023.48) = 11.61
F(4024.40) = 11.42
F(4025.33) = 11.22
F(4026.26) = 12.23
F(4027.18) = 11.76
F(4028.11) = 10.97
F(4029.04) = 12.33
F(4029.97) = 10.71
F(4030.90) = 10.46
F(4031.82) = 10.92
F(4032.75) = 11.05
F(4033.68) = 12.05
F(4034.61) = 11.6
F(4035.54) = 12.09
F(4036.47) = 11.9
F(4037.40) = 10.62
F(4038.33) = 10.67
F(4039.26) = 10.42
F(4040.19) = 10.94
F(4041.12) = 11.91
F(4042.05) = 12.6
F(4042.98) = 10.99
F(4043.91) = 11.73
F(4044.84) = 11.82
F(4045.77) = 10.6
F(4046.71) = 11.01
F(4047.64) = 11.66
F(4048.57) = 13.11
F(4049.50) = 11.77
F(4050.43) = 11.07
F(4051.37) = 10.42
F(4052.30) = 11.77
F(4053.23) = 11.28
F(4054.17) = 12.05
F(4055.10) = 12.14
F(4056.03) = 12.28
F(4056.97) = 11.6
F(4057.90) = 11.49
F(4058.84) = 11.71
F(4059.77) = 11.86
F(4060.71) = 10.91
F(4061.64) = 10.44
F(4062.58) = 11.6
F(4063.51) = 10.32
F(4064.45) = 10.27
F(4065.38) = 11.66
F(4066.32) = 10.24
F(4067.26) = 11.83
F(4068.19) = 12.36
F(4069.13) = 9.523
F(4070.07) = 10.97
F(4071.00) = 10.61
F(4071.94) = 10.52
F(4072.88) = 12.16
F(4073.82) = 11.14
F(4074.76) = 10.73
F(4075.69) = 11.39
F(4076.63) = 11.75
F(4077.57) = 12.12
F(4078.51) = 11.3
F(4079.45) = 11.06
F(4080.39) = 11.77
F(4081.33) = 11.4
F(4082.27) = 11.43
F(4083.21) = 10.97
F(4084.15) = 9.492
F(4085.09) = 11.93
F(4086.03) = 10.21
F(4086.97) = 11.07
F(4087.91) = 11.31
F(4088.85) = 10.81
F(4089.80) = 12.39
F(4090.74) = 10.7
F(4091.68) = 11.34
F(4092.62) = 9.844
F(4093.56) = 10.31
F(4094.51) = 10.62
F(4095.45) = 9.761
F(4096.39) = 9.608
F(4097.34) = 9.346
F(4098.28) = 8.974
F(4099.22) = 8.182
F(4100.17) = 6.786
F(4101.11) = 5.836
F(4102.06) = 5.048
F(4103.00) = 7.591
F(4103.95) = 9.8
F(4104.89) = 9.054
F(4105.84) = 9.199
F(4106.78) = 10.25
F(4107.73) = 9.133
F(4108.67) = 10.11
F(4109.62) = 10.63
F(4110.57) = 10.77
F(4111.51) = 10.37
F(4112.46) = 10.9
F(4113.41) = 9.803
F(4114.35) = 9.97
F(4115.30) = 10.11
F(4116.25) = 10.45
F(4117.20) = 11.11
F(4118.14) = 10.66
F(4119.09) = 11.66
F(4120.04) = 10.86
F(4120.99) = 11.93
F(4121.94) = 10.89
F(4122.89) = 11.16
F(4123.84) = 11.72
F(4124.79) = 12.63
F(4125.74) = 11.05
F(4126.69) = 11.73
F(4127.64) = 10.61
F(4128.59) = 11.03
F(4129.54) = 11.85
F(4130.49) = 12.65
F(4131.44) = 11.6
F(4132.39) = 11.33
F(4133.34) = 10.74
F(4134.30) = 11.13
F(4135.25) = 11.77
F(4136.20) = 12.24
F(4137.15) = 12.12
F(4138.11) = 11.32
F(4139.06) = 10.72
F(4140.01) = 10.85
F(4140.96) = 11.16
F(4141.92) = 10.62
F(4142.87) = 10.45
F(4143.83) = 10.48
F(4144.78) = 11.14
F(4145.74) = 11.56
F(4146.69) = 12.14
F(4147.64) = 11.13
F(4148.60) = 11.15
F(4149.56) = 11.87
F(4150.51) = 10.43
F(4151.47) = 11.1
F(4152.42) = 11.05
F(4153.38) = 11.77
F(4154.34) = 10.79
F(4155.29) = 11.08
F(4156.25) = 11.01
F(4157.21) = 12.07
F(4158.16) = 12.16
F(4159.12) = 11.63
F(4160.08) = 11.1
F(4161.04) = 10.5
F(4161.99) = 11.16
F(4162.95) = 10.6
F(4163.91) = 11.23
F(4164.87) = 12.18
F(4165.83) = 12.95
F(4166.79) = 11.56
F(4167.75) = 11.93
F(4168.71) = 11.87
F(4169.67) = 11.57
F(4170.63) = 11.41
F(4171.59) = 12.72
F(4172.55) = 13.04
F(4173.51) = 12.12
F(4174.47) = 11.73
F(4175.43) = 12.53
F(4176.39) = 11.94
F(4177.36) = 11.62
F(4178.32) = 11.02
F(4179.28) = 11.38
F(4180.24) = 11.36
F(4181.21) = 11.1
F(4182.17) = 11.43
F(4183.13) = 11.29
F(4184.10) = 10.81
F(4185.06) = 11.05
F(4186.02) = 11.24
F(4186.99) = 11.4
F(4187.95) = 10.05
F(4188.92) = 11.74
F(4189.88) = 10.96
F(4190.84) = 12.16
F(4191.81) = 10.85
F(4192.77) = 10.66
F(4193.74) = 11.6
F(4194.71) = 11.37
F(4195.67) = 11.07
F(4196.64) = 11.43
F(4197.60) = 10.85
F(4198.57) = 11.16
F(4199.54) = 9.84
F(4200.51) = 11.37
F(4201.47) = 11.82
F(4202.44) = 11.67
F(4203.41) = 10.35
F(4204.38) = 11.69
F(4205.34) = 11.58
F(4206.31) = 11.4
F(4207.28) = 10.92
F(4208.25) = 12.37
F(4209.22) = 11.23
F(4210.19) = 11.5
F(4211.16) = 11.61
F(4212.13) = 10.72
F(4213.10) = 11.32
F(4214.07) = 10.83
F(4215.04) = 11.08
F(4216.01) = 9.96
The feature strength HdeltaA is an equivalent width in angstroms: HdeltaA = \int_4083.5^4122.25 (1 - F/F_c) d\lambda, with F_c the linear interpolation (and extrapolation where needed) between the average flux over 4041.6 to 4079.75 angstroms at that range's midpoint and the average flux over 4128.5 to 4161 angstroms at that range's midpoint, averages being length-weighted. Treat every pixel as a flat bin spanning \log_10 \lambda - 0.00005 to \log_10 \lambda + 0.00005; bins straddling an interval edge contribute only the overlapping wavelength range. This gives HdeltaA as 4.7 angstroms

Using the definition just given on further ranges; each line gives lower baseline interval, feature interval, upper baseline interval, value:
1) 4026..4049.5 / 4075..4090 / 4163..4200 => 0.3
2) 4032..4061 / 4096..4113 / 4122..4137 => 3.8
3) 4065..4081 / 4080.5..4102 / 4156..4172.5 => 2.4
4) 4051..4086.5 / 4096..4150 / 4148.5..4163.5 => 3.4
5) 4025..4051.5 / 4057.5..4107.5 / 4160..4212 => 4.3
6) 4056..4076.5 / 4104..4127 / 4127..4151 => 1.2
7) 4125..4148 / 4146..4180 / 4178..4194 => -1.0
